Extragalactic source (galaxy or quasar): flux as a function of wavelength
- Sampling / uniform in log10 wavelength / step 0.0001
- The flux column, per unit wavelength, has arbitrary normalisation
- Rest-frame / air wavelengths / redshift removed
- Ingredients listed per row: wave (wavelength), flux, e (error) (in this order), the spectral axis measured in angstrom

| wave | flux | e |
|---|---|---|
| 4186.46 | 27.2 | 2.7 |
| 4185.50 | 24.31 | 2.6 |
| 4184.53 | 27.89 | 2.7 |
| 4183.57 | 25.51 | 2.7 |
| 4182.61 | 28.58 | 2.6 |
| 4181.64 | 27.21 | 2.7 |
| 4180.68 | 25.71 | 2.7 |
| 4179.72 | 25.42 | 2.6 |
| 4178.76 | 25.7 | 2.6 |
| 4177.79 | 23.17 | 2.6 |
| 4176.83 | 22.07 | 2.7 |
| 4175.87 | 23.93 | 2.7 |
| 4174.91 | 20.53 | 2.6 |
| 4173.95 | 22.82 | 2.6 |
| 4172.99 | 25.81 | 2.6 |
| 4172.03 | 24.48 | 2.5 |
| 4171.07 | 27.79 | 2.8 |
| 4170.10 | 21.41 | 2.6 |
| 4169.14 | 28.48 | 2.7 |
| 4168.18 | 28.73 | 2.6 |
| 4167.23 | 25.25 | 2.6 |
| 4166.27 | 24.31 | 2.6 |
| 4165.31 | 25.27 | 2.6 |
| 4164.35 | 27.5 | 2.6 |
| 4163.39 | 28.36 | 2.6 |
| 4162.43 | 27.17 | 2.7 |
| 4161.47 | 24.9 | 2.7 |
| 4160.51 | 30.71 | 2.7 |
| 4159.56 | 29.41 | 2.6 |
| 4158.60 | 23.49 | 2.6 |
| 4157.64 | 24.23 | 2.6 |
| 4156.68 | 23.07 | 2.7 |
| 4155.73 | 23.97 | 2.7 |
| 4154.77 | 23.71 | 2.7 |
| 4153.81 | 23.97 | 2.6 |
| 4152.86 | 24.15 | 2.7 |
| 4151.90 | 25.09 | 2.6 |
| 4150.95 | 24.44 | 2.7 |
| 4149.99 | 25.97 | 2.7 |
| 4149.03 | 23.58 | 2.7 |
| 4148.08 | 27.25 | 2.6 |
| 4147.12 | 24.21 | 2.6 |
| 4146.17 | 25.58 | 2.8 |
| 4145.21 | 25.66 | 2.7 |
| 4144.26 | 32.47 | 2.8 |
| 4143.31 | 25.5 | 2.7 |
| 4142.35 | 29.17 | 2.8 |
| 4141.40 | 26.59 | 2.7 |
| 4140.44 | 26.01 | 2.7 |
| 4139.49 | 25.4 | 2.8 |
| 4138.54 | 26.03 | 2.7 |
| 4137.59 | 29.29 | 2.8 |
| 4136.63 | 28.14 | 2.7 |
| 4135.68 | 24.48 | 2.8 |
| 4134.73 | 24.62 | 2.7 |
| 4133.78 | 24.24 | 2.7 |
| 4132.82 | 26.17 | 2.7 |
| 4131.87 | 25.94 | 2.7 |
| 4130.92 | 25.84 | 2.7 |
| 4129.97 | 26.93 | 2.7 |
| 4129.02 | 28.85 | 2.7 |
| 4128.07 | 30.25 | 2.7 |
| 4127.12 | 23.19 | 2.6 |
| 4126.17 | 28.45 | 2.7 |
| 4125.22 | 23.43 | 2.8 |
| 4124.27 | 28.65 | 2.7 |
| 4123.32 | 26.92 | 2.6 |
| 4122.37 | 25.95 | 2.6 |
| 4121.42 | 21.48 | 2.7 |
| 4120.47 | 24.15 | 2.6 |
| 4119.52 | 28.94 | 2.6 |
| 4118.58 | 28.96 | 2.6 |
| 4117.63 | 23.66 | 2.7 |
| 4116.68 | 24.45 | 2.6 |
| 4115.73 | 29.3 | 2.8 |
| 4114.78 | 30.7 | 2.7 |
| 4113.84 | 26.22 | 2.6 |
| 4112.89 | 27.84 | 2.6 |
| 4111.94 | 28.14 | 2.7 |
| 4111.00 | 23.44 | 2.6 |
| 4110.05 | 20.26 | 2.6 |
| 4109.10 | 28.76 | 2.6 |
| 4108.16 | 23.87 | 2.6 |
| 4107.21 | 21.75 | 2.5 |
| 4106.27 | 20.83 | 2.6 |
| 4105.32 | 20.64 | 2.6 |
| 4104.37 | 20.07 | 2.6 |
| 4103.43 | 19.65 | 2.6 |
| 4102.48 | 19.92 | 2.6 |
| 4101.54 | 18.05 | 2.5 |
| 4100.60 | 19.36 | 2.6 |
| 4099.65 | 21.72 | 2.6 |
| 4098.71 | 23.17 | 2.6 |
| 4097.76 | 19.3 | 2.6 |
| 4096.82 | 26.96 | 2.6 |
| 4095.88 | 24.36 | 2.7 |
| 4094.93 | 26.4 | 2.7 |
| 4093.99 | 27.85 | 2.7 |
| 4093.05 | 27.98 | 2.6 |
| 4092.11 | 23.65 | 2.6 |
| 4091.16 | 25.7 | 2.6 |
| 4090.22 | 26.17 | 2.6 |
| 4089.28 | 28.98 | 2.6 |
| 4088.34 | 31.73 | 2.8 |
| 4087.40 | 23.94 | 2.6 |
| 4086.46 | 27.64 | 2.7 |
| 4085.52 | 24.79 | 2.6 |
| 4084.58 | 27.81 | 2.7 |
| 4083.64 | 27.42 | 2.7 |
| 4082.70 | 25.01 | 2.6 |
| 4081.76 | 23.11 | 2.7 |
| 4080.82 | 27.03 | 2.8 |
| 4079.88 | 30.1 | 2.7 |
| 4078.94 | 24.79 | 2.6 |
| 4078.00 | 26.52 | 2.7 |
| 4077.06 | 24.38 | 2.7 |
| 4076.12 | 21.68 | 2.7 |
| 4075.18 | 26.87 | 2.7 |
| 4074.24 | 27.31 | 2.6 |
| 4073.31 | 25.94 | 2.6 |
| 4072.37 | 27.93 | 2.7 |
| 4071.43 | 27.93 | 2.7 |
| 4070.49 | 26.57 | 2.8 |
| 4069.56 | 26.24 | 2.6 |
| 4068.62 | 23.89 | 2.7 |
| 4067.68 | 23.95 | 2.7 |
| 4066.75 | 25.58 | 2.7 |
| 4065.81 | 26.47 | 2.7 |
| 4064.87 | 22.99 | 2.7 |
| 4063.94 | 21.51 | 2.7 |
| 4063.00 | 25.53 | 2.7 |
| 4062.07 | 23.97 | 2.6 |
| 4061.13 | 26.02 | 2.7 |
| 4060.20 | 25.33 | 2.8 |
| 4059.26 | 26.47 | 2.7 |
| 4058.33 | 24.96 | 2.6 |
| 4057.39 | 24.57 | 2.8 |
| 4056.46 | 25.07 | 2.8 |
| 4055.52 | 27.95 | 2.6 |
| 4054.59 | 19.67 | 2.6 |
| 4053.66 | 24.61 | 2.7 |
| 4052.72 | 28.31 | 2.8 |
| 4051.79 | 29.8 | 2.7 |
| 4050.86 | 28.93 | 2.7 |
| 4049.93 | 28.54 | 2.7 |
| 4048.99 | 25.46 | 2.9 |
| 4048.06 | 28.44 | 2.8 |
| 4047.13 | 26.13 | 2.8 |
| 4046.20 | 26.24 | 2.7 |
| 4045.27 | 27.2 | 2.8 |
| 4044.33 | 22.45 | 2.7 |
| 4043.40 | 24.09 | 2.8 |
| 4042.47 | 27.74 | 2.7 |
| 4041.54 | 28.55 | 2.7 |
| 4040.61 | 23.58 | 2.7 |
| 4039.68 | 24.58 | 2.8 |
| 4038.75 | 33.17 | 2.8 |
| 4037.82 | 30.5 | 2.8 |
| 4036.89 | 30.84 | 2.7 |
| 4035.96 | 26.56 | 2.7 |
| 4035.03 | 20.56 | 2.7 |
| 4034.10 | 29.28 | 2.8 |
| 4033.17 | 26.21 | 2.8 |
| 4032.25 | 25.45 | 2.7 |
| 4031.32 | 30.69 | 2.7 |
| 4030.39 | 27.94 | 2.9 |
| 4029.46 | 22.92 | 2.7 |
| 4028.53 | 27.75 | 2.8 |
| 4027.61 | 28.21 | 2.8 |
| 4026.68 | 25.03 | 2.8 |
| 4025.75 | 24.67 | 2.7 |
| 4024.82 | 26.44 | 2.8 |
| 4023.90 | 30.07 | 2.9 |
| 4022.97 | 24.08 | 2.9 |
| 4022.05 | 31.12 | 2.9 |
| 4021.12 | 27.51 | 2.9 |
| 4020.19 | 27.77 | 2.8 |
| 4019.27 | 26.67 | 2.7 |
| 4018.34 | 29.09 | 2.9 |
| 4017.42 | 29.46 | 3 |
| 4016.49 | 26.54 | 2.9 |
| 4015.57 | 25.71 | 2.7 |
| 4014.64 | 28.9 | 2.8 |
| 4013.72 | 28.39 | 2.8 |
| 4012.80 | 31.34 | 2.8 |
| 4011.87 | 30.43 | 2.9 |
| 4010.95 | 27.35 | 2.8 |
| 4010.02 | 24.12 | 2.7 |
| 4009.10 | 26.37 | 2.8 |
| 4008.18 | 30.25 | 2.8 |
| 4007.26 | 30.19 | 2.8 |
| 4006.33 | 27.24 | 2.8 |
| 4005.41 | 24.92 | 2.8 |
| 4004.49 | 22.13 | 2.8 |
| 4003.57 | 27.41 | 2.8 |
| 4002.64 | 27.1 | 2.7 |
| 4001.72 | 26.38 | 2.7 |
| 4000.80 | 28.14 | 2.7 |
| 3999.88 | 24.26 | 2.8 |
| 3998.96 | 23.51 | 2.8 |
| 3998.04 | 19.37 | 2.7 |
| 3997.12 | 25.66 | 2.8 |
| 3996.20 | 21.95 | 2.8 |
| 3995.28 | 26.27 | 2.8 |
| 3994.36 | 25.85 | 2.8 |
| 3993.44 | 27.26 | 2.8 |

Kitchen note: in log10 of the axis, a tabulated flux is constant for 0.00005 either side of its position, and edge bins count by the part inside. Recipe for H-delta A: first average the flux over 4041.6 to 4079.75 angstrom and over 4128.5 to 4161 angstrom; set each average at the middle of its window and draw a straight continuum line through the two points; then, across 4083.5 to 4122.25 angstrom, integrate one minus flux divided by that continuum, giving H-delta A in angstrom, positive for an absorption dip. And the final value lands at 1.7 angstrom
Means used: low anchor 25.8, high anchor 26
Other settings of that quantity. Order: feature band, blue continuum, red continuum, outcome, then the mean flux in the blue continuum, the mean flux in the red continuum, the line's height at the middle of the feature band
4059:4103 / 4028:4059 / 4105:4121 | 1.3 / 26.6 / 25.4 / 26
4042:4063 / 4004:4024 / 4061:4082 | 0.2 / 27.7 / 25.5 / 26.2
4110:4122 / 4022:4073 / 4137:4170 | 0.0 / 26.3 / 26.1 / 26.2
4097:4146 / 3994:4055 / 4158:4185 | 1.7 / 26.8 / 25.8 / 26.1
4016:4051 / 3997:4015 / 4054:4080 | -1.4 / 26.7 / 25.3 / 26.1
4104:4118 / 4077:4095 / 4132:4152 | 0.9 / 26.6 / 26.2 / 26.4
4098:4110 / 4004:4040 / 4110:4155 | 2.3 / 27.5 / 26.2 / 26.5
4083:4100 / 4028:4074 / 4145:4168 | 0.0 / 26.2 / 25.5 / 26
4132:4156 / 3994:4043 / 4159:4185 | 0.2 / 26.9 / 25.9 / 26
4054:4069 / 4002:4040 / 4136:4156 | 1.3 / 27.4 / 26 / 27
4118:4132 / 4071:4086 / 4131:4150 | -0.1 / 26.2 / 26.3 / 26.3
